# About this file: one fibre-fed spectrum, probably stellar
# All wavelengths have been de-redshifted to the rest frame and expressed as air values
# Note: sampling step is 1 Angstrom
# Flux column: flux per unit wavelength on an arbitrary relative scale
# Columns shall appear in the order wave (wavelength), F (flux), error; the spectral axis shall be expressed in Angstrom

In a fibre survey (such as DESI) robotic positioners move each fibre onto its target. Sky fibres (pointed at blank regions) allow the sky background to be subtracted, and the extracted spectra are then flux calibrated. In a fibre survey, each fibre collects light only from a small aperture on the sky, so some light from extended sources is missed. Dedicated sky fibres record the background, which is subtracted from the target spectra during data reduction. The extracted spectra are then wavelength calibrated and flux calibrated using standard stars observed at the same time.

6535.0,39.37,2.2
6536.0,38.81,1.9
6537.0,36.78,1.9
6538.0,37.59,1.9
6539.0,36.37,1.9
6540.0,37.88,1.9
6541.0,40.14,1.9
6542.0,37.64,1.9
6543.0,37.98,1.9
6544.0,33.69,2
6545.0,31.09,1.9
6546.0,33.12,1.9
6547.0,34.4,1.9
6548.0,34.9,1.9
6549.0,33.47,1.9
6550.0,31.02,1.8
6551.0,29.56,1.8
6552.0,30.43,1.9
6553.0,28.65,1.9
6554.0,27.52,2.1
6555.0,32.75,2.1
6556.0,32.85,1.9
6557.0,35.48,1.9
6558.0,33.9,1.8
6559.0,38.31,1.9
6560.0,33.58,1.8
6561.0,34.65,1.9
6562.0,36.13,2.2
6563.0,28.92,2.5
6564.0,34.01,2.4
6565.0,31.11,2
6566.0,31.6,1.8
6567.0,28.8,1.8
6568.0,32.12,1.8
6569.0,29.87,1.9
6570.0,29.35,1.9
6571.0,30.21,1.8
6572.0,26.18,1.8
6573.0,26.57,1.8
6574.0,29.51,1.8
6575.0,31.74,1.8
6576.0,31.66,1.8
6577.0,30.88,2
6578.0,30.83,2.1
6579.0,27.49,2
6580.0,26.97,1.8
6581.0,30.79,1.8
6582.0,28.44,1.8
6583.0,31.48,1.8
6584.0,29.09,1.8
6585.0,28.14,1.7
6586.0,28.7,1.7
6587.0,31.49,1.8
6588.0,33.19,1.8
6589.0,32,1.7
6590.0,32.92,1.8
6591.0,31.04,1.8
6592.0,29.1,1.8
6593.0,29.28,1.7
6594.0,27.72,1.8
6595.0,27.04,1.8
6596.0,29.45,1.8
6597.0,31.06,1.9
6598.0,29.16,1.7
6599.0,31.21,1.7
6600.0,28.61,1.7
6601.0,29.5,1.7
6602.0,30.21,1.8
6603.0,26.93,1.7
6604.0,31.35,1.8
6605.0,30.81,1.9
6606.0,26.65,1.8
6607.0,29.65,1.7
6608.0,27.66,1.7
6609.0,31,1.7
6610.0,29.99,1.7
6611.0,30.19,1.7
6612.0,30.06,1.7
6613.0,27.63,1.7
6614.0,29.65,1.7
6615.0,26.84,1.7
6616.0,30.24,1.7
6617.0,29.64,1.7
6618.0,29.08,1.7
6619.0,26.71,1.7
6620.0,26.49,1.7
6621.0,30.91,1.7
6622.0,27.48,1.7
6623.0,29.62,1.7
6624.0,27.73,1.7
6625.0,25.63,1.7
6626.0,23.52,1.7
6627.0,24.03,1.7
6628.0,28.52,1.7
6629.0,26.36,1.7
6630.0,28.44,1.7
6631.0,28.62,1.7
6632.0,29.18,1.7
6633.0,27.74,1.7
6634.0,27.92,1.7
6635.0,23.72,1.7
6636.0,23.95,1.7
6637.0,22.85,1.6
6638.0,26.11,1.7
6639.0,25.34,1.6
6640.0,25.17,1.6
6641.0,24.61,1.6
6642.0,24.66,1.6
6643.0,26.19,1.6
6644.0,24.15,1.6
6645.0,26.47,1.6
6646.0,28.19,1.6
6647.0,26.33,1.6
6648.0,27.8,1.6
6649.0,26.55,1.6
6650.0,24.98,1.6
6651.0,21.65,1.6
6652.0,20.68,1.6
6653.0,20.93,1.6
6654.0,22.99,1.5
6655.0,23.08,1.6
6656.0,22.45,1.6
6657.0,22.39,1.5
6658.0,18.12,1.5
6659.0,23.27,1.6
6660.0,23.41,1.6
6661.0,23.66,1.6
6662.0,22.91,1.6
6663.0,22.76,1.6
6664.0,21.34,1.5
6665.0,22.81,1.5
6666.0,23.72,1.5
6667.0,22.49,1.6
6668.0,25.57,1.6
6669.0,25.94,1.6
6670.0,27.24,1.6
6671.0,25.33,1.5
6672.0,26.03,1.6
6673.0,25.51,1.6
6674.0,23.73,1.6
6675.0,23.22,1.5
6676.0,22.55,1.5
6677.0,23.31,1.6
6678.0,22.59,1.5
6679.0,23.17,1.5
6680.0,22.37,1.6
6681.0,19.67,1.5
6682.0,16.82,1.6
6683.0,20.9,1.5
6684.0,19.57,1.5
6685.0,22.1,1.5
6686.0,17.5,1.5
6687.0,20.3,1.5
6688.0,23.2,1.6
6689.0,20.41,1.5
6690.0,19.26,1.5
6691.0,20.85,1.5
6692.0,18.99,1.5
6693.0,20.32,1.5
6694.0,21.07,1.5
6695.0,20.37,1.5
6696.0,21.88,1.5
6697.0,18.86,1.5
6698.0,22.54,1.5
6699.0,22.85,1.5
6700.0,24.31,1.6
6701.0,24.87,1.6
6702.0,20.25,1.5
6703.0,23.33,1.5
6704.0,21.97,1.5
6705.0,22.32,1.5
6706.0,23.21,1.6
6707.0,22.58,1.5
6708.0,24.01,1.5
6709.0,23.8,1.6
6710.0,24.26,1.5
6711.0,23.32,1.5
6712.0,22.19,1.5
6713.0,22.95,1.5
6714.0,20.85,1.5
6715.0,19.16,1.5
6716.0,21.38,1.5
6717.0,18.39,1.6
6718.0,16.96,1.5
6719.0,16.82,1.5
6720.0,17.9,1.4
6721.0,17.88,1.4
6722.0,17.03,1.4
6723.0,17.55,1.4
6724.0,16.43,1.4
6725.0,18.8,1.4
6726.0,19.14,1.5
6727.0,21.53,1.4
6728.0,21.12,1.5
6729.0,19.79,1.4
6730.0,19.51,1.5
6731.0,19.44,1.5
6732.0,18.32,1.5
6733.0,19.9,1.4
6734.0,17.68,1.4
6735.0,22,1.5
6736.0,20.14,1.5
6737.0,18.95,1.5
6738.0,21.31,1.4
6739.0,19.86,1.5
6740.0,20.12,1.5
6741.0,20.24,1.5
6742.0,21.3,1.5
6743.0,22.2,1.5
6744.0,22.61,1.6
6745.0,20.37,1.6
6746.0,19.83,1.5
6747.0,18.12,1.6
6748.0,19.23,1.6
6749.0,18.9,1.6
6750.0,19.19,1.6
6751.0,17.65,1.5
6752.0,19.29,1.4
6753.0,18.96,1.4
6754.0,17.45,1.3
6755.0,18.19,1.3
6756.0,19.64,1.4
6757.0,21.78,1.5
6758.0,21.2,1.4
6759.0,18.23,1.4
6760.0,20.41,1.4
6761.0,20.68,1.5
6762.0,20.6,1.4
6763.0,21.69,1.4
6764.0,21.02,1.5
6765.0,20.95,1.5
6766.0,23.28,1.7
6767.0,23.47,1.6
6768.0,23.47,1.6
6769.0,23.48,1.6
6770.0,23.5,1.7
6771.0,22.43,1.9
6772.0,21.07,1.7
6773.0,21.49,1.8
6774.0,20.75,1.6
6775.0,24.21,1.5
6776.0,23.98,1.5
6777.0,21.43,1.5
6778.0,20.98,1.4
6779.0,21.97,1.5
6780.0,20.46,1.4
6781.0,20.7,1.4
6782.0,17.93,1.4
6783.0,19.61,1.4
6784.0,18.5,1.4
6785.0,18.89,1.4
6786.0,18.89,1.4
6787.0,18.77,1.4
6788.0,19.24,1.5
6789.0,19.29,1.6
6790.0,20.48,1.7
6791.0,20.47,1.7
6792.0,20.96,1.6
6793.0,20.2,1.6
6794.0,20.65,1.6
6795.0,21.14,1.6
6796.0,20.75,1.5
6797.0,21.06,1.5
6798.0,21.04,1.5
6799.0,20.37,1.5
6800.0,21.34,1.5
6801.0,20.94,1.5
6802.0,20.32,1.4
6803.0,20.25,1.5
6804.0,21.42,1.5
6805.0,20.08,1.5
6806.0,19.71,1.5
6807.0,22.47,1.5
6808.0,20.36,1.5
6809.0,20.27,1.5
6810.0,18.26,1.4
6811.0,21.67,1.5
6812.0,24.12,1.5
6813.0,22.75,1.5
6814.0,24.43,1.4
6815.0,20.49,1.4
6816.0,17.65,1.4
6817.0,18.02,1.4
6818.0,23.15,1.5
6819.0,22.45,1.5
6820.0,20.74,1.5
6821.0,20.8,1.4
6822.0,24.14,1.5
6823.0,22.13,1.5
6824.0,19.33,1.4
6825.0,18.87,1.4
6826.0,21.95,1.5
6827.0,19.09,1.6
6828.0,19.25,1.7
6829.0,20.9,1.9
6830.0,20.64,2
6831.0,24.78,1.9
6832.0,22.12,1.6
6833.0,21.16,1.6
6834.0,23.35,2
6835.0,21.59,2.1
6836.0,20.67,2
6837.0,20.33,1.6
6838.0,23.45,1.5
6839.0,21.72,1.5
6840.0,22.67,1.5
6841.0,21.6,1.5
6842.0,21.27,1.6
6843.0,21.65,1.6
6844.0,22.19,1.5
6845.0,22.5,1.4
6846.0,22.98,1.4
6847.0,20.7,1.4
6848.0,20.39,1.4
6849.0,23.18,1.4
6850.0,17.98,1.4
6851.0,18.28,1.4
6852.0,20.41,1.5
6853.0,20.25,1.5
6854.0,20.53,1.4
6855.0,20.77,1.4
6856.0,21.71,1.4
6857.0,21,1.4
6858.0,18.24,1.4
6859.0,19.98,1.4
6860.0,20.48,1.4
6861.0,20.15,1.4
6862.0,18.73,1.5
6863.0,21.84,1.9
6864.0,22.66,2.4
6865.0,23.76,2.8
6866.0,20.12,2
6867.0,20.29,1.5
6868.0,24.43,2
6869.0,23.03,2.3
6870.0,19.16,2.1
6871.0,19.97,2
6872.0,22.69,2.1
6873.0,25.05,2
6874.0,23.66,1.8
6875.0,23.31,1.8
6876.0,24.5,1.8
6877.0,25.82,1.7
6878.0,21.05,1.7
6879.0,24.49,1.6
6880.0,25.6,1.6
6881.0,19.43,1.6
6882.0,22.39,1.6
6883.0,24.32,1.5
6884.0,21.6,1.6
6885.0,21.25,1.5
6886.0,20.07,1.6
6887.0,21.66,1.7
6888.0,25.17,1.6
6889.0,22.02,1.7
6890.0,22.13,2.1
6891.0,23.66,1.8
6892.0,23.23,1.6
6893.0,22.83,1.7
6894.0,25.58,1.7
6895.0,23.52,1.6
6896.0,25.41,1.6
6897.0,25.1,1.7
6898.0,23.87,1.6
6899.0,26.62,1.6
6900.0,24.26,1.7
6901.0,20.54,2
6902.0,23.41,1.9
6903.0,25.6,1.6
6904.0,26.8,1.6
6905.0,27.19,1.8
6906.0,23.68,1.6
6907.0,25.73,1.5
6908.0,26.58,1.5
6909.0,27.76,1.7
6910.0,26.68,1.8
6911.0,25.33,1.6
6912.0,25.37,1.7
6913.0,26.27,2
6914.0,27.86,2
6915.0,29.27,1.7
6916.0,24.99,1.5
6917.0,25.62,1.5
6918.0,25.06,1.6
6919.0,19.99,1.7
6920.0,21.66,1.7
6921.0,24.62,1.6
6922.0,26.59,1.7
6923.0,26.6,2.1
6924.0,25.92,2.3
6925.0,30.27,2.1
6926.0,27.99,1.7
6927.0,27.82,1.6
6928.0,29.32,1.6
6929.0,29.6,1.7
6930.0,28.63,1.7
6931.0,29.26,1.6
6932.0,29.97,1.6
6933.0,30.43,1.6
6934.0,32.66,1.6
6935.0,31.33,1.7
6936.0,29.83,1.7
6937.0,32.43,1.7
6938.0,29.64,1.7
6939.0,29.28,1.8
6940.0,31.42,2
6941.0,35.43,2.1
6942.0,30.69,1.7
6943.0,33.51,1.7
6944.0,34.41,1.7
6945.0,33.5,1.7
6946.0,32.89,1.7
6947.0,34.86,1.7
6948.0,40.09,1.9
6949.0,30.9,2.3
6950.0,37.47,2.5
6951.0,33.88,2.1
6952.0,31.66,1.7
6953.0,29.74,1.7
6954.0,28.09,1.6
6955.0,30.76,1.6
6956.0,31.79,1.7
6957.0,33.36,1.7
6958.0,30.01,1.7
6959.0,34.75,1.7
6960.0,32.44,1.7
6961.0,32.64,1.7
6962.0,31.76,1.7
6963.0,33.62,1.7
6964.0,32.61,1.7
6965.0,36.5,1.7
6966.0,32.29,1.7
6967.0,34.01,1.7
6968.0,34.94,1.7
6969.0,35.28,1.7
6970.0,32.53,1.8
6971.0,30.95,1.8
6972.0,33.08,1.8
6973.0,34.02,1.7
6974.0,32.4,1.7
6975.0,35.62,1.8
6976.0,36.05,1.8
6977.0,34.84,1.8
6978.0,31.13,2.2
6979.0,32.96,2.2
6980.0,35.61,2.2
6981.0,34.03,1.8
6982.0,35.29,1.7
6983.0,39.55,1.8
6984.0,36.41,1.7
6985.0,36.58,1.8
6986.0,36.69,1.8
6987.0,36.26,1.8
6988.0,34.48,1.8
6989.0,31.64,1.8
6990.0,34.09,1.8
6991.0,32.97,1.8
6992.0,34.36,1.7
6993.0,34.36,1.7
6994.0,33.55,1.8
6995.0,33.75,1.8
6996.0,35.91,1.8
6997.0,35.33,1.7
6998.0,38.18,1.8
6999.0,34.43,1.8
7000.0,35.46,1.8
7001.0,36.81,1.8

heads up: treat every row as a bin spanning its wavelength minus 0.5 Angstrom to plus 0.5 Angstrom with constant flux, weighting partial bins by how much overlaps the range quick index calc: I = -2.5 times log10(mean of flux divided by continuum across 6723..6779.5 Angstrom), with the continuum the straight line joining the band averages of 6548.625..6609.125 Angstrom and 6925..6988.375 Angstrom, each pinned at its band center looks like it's 0.469 mag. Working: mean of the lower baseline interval 30.5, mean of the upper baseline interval 32.9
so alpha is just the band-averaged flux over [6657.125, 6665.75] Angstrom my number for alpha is 22.3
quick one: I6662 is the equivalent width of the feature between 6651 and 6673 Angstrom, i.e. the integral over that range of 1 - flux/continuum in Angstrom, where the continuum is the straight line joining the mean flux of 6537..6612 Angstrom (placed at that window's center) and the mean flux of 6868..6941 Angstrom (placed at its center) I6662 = 4.8 Angstrom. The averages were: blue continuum 31.3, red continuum 25.5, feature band 23.2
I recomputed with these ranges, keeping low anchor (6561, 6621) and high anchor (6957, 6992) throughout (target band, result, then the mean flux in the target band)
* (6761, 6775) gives 0.39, 22.1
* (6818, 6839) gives 0.45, 21.4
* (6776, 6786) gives 0.50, 20.2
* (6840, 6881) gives 0.45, 21.6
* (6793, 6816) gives 0.46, 21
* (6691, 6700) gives 0.42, 21.1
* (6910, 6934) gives 0.23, 27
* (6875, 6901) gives 0.38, 23.4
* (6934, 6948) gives 0.04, 32.5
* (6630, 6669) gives 0.24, 24.4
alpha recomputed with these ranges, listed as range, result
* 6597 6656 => 27.1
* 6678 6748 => 20.6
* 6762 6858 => 21.1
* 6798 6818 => 20.9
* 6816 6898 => 21.8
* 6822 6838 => 21.2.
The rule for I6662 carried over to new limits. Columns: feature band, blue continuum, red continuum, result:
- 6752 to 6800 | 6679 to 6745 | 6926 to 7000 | 6.1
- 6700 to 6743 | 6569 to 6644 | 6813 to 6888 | 8.1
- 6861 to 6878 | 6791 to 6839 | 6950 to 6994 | 2.1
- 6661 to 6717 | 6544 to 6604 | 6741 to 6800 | 5.8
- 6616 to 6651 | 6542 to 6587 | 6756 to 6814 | 1.9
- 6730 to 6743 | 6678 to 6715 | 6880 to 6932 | 1.3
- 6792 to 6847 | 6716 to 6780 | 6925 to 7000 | 7.3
